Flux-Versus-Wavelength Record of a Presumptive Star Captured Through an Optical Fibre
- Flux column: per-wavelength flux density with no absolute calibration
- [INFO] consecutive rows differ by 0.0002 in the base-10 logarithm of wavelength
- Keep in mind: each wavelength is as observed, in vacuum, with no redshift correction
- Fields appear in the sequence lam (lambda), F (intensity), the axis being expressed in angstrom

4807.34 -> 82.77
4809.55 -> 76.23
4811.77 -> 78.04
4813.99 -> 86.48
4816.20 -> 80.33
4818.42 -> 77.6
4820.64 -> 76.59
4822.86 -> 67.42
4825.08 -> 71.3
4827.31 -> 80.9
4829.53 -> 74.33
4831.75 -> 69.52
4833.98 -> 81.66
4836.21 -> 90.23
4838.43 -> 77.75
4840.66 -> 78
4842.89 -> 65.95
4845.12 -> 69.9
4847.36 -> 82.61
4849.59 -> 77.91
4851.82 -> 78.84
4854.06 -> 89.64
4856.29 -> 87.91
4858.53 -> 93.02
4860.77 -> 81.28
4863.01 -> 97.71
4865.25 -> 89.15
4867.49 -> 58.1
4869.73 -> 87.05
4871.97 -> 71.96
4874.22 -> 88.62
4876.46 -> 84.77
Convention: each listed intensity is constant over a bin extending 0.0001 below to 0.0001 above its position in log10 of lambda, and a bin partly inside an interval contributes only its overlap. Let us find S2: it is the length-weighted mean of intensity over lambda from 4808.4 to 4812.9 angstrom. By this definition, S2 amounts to 77.2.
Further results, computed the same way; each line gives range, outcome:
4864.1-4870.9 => 78.2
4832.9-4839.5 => 83.3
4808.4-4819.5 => 79.8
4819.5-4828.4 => 74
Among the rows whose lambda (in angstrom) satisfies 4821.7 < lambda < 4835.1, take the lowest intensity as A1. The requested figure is 67.42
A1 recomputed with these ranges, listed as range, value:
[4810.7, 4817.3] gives 78.04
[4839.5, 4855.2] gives 65.95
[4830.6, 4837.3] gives 69.52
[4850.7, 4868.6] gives 58.1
